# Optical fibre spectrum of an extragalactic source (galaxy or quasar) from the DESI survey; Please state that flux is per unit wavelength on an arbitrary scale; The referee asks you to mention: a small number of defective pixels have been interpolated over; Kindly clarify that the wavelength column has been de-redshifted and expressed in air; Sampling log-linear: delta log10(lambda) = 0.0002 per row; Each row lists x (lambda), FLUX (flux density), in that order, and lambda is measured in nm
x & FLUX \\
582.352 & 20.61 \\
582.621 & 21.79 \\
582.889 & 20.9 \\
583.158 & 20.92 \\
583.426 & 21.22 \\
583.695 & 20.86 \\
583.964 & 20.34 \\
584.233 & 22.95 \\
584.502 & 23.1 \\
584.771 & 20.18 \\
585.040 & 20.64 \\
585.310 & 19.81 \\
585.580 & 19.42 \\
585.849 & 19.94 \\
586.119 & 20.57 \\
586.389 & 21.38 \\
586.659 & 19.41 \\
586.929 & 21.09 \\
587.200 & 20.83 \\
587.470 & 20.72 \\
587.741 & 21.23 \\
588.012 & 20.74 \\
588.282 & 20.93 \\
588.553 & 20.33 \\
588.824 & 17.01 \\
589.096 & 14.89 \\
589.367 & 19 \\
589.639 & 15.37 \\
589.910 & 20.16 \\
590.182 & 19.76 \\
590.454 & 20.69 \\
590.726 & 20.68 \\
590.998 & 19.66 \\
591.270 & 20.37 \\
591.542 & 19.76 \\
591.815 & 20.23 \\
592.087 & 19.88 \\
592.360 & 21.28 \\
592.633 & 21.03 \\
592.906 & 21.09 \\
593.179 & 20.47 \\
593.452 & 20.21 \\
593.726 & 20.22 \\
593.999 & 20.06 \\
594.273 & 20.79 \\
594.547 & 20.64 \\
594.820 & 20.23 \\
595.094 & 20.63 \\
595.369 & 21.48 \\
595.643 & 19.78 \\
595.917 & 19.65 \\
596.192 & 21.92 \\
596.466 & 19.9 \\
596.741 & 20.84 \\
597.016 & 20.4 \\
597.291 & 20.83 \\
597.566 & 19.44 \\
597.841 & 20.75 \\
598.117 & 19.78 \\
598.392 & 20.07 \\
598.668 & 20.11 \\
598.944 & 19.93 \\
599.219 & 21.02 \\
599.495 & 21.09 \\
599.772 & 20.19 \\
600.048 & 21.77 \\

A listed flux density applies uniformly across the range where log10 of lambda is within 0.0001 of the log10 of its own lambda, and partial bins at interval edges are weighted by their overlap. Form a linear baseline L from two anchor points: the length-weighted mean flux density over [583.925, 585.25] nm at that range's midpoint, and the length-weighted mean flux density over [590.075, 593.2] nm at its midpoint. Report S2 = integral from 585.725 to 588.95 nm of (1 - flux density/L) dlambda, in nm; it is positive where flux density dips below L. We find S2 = 0.104 nm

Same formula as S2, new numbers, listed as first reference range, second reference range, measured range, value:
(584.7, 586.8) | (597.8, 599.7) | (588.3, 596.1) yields 0.15 nm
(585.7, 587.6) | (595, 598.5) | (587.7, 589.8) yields 0.20 nm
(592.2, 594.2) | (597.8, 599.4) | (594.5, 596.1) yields 0.00 nm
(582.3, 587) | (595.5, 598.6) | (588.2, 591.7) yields 0.26 nm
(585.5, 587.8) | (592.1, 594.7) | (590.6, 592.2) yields 0.04 nm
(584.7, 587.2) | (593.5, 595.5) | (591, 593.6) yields 0.01 nm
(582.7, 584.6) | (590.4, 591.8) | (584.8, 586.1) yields 0.07 nm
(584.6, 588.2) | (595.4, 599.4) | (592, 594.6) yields -0.02 nm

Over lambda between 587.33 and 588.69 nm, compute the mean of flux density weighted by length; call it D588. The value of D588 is 20.8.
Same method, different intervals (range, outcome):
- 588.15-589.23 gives 18.3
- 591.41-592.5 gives 20.3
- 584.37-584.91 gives 21.6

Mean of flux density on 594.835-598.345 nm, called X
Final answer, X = 20.4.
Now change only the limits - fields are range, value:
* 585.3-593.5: 19.9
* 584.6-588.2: 20.5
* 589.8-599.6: 20.4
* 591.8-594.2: 20.5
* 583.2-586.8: 20.8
